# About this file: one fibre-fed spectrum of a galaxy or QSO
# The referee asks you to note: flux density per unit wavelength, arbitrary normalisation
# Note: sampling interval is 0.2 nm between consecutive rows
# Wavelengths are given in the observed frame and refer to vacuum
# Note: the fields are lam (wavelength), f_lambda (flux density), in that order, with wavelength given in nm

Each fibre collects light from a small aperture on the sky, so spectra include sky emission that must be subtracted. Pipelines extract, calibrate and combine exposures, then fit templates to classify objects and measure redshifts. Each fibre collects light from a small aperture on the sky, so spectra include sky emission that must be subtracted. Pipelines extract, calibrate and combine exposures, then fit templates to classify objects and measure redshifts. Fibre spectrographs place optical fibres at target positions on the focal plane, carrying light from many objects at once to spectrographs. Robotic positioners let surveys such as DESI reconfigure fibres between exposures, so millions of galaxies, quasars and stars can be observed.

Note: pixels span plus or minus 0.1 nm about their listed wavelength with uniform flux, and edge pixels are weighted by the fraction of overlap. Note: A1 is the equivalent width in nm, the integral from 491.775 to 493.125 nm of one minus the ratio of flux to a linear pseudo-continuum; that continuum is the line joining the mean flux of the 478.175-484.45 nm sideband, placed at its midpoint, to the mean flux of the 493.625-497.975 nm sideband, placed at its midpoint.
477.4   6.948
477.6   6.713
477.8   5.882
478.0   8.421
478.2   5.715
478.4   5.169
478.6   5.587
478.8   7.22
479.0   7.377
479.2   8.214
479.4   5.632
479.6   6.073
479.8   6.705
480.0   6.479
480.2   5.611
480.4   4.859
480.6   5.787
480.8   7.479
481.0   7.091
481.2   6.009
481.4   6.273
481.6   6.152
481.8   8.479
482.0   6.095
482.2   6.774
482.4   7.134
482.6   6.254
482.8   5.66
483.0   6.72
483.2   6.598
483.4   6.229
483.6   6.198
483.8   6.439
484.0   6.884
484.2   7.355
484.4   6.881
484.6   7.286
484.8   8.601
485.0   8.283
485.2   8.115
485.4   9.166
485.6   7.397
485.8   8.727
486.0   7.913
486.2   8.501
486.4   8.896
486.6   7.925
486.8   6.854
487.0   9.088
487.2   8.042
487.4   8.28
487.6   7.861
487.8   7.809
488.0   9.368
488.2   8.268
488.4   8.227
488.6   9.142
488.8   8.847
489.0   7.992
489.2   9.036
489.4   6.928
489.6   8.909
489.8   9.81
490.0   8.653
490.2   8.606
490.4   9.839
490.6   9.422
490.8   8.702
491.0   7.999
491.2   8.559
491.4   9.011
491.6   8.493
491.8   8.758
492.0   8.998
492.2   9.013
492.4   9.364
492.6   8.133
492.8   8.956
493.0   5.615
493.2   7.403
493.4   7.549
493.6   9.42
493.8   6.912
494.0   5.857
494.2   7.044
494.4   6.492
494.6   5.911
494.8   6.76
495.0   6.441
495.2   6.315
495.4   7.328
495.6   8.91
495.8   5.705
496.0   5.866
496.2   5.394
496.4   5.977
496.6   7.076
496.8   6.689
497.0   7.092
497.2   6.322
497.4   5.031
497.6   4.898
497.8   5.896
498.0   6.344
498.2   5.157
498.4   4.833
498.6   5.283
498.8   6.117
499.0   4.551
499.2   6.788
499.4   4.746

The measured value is -0.40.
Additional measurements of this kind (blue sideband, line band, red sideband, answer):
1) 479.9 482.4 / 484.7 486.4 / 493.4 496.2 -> -0.466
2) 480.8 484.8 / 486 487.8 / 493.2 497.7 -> -0.392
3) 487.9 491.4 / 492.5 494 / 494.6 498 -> -0.030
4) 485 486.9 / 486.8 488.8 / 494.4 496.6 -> -0.141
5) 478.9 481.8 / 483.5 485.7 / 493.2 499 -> -0.362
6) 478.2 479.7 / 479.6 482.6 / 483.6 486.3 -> 0.185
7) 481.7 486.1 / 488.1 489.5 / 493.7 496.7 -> -0.286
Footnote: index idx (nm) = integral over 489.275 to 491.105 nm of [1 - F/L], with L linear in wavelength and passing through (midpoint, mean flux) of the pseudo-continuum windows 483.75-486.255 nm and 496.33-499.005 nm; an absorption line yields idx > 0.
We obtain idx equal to -0.457 nm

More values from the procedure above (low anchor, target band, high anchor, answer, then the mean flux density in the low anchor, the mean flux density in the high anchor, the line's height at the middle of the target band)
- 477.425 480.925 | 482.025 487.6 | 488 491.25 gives 0.14 nm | 6.42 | 8.71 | 7.66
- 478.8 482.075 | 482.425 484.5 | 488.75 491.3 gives 0.20 nm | 6.54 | 8.71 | 7.23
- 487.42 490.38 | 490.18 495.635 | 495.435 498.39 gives -0.39 nm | 8.56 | 6.15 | 7.36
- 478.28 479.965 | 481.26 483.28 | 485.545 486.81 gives 0.17 nm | 6.49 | 8.14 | 7.22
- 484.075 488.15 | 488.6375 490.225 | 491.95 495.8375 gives -0.16 nm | 8.11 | 7.41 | 7.81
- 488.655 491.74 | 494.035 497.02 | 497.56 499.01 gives -0.01 nm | 8.73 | 5.46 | 6.57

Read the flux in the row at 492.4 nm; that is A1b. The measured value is 9.364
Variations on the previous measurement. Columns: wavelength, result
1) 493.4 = 7.549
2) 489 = 7.992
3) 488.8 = 8.847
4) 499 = 4.551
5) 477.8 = 5.882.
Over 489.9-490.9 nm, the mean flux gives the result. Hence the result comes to 9.04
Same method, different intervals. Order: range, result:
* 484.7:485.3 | 8.33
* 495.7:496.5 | 5.74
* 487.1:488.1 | 8.27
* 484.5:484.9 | 7.94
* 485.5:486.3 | 8.13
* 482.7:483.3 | 6.33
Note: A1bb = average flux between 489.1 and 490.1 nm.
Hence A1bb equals 8.67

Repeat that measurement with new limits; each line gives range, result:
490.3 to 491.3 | 8.9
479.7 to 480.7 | 5.89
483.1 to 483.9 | 6.37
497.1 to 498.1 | 5.7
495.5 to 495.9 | 7.31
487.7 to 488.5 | 8.42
